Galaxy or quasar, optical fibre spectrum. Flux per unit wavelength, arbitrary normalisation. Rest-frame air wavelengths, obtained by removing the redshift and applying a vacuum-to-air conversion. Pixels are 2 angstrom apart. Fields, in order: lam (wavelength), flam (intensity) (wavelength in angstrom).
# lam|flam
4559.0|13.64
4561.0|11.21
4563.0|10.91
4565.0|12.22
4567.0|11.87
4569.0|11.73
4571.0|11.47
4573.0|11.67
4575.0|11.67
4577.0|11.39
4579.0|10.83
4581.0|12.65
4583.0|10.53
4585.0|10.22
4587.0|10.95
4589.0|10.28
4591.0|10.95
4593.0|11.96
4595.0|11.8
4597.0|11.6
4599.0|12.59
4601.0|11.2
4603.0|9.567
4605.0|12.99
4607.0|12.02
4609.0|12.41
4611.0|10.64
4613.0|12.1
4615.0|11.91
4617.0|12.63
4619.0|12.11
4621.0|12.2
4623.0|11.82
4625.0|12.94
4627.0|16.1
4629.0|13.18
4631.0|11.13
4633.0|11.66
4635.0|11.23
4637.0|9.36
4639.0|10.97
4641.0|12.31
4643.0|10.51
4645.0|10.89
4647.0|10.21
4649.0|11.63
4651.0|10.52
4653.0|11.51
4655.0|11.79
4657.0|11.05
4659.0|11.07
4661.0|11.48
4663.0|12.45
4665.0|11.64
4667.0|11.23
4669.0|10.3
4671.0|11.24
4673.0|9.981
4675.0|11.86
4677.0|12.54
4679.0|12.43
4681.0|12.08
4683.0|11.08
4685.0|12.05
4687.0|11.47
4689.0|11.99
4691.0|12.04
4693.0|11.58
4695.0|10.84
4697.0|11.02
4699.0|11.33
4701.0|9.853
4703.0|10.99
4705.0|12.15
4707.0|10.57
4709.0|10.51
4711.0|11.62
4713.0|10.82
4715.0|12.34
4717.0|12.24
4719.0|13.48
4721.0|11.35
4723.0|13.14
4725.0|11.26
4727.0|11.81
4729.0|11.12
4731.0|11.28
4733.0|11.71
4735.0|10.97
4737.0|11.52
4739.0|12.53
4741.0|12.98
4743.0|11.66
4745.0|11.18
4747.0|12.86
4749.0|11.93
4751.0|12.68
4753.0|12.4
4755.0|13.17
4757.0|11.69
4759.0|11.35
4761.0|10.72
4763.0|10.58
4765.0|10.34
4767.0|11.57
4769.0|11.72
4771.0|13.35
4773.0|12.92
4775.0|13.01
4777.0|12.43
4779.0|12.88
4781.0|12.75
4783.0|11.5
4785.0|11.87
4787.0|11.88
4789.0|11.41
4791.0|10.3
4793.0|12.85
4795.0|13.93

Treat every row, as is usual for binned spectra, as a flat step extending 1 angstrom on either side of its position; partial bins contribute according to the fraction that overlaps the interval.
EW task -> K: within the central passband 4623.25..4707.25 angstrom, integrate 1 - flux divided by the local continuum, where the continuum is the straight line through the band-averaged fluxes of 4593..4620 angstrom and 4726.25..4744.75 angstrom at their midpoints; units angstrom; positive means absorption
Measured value 1.96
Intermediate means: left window 11.8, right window 11.7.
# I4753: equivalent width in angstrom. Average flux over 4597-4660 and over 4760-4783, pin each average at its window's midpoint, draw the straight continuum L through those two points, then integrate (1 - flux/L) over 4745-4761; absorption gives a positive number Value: -0.2 angstrom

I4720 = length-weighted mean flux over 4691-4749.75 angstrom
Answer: 11.6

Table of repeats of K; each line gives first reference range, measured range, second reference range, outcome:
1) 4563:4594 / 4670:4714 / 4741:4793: 1.3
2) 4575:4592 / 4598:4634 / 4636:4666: -3.5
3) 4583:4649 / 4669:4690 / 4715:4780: 0.4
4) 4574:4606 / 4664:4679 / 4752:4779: 0.4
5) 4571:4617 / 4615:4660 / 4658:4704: -0.9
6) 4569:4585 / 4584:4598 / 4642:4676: 0.3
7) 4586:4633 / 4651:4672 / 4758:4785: 1.1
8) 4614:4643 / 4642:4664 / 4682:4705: 1.1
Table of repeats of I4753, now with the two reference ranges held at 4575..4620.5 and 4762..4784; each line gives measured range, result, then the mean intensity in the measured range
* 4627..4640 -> 0.0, 11.6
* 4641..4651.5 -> 0.7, 10.9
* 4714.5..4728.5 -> -0.3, 12.2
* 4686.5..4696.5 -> 0.2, 11.6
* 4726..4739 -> 0.5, 11.5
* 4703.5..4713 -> 0.6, 11.2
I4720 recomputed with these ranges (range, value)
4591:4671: 11.6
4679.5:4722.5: 11.5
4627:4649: 11.4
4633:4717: 11.3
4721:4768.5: 11.7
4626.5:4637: 12.2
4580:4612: 11.4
